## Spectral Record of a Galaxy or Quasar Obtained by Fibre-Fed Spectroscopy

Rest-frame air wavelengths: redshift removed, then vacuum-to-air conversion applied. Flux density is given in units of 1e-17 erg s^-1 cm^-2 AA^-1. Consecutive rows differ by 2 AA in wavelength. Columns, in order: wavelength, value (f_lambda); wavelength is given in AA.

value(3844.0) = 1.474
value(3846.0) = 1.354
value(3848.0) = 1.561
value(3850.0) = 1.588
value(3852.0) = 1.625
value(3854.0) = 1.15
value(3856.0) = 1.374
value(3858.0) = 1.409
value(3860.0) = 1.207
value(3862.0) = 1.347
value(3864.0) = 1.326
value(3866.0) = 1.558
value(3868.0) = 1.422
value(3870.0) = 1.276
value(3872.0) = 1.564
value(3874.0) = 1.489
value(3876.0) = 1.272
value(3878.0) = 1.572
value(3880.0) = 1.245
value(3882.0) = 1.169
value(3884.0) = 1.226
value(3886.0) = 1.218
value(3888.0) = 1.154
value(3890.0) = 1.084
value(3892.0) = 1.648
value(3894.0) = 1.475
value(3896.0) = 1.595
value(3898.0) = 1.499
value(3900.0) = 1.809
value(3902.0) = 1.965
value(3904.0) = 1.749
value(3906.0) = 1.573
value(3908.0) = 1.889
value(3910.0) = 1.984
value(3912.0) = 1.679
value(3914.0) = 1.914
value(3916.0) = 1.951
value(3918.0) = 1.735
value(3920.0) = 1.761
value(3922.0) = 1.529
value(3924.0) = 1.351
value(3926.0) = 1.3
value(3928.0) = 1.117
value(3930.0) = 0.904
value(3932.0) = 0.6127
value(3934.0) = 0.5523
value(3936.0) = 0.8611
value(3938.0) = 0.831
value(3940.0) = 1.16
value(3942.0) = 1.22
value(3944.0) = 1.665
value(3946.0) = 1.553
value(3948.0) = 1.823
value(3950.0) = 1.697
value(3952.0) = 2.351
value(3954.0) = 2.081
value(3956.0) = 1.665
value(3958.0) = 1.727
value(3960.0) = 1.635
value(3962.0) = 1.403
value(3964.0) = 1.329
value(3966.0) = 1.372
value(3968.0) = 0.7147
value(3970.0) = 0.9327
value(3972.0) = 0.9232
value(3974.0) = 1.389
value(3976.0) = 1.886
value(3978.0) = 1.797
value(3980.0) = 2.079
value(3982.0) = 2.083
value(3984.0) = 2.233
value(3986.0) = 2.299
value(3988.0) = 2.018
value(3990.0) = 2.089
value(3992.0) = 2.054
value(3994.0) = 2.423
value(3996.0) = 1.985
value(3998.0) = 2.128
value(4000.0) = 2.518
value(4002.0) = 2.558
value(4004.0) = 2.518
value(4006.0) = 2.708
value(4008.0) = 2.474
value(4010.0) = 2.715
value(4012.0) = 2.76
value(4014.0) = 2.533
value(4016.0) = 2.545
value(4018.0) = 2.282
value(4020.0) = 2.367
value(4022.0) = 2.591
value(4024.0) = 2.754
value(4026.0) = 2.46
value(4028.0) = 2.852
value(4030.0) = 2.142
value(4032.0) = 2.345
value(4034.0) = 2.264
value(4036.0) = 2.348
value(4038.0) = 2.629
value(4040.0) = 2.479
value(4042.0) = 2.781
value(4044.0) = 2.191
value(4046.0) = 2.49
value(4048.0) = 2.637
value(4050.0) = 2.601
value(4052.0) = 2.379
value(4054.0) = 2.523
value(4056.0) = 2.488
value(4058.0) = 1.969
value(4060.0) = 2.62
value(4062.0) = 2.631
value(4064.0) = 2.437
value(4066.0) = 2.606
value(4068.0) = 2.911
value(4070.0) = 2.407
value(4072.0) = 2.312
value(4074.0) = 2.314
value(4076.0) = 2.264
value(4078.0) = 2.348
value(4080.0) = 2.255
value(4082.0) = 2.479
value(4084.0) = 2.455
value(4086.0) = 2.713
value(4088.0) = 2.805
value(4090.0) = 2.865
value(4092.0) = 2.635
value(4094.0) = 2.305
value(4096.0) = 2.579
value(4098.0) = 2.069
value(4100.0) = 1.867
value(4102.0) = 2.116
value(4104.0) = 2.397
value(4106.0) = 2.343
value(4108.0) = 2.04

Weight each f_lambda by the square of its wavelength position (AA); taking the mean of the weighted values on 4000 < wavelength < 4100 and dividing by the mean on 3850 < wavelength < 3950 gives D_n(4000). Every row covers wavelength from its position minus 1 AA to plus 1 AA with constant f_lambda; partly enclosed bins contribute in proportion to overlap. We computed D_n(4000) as 1.9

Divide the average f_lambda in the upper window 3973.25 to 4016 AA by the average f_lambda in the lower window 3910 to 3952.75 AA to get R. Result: 1.6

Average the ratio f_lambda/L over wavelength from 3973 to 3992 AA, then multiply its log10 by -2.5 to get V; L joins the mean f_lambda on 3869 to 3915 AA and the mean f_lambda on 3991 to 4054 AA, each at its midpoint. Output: 0.100 mag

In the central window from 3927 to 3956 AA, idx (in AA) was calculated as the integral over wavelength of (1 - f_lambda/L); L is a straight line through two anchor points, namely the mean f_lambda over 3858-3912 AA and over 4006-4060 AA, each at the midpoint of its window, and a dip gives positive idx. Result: 8.5 AA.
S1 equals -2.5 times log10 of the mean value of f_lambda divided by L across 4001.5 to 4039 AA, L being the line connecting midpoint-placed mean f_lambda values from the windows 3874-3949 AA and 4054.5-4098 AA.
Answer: -0.19 mag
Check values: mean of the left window 1.42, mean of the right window 2.49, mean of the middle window 2.52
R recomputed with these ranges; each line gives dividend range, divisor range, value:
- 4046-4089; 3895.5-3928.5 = 1.48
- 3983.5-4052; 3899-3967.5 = 1.61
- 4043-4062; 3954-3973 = 1.82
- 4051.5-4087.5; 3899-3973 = 1.67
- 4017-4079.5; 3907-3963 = 1.64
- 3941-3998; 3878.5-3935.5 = 1.20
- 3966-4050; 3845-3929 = 1.50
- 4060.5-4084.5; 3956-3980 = 1.73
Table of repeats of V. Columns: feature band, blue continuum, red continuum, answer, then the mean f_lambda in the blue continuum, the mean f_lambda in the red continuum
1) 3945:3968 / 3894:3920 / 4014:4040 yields 0.23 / 1.77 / 2.47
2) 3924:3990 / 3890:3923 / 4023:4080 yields 0.32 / 1.71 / 2.47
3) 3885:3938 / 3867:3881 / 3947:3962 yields 0.10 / 1.41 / 1.82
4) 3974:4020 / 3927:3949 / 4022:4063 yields -0.21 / 1.12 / 2.48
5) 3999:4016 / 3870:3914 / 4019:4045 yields -0.13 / 1.52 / 2.48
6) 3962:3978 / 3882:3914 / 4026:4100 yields 0.47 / 1.57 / 2.47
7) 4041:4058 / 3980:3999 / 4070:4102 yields -0.08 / 2.14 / 2.41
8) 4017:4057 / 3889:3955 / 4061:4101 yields -0.13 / 1.51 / 2.46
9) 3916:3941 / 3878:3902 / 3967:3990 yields 0.28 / 1.41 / 1.69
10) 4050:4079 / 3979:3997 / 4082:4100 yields -0.02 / 2.14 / 2.51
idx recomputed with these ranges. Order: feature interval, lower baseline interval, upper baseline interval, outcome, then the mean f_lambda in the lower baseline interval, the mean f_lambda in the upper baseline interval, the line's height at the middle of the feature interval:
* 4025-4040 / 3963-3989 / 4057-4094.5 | -2.29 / 1.62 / 2.49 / 2.11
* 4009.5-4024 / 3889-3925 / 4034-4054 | -1.37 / 1.68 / 2.49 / 2.33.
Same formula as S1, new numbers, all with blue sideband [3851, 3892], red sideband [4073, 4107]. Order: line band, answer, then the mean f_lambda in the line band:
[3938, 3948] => 0.217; 1.39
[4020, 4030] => -0.232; 2.58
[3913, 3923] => -0.138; 1.78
